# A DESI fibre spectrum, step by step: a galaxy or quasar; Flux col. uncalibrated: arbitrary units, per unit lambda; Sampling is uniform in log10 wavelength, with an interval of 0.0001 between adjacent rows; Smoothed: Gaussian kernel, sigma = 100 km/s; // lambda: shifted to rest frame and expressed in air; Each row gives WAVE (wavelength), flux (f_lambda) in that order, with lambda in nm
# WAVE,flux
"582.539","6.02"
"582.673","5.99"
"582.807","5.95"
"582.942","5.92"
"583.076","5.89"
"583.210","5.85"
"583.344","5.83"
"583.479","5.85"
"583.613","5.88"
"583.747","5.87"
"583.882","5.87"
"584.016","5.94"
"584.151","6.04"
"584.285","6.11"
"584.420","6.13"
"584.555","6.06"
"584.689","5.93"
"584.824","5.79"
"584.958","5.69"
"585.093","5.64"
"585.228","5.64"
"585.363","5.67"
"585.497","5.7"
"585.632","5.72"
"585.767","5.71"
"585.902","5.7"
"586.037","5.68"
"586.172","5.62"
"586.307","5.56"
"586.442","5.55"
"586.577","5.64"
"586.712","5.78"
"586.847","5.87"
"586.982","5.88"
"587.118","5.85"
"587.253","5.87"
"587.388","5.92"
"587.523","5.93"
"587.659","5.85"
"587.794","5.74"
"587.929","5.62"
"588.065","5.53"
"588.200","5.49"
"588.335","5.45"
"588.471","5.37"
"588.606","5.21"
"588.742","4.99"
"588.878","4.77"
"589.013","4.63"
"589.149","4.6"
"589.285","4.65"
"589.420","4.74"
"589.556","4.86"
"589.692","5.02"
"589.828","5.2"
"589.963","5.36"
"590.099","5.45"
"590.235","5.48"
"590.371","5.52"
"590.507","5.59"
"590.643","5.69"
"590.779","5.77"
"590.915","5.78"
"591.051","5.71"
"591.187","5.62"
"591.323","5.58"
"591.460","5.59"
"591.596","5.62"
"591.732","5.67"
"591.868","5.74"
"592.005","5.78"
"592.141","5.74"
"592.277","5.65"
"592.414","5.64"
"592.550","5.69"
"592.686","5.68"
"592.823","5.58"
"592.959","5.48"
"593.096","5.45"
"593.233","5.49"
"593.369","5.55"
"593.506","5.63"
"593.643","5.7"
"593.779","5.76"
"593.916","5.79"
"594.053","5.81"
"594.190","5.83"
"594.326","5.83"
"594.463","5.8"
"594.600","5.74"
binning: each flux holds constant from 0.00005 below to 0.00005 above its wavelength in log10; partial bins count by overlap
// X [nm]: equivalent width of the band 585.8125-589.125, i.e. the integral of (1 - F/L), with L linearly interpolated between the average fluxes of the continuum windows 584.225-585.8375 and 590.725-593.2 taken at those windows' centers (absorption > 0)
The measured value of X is 0.12 nm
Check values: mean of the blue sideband 5.81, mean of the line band 5.55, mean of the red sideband 5.65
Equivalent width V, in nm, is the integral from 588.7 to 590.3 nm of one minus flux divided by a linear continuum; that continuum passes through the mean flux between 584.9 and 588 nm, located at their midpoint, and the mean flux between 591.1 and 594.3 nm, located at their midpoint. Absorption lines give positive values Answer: 0.20 nm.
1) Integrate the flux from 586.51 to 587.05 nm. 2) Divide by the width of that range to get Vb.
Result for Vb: 5.79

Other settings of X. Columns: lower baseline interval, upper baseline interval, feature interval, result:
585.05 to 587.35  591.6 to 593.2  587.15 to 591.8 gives 0.22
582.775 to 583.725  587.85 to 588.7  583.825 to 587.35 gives -0.08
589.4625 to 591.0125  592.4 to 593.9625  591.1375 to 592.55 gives -0.03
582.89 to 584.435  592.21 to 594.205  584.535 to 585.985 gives 0.03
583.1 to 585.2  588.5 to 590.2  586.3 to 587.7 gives -0.11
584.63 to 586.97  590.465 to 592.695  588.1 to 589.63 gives 0.19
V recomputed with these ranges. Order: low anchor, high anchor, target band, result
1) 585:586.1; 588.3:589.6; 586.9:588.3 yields -0.15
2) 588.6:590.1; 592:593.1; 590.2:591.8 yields -0.11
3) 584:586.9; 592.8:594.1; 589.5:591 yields 0.06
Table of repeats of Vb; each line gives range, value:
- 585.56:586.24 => 5.68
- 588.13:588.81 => 5.3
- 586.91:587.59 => 5.89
